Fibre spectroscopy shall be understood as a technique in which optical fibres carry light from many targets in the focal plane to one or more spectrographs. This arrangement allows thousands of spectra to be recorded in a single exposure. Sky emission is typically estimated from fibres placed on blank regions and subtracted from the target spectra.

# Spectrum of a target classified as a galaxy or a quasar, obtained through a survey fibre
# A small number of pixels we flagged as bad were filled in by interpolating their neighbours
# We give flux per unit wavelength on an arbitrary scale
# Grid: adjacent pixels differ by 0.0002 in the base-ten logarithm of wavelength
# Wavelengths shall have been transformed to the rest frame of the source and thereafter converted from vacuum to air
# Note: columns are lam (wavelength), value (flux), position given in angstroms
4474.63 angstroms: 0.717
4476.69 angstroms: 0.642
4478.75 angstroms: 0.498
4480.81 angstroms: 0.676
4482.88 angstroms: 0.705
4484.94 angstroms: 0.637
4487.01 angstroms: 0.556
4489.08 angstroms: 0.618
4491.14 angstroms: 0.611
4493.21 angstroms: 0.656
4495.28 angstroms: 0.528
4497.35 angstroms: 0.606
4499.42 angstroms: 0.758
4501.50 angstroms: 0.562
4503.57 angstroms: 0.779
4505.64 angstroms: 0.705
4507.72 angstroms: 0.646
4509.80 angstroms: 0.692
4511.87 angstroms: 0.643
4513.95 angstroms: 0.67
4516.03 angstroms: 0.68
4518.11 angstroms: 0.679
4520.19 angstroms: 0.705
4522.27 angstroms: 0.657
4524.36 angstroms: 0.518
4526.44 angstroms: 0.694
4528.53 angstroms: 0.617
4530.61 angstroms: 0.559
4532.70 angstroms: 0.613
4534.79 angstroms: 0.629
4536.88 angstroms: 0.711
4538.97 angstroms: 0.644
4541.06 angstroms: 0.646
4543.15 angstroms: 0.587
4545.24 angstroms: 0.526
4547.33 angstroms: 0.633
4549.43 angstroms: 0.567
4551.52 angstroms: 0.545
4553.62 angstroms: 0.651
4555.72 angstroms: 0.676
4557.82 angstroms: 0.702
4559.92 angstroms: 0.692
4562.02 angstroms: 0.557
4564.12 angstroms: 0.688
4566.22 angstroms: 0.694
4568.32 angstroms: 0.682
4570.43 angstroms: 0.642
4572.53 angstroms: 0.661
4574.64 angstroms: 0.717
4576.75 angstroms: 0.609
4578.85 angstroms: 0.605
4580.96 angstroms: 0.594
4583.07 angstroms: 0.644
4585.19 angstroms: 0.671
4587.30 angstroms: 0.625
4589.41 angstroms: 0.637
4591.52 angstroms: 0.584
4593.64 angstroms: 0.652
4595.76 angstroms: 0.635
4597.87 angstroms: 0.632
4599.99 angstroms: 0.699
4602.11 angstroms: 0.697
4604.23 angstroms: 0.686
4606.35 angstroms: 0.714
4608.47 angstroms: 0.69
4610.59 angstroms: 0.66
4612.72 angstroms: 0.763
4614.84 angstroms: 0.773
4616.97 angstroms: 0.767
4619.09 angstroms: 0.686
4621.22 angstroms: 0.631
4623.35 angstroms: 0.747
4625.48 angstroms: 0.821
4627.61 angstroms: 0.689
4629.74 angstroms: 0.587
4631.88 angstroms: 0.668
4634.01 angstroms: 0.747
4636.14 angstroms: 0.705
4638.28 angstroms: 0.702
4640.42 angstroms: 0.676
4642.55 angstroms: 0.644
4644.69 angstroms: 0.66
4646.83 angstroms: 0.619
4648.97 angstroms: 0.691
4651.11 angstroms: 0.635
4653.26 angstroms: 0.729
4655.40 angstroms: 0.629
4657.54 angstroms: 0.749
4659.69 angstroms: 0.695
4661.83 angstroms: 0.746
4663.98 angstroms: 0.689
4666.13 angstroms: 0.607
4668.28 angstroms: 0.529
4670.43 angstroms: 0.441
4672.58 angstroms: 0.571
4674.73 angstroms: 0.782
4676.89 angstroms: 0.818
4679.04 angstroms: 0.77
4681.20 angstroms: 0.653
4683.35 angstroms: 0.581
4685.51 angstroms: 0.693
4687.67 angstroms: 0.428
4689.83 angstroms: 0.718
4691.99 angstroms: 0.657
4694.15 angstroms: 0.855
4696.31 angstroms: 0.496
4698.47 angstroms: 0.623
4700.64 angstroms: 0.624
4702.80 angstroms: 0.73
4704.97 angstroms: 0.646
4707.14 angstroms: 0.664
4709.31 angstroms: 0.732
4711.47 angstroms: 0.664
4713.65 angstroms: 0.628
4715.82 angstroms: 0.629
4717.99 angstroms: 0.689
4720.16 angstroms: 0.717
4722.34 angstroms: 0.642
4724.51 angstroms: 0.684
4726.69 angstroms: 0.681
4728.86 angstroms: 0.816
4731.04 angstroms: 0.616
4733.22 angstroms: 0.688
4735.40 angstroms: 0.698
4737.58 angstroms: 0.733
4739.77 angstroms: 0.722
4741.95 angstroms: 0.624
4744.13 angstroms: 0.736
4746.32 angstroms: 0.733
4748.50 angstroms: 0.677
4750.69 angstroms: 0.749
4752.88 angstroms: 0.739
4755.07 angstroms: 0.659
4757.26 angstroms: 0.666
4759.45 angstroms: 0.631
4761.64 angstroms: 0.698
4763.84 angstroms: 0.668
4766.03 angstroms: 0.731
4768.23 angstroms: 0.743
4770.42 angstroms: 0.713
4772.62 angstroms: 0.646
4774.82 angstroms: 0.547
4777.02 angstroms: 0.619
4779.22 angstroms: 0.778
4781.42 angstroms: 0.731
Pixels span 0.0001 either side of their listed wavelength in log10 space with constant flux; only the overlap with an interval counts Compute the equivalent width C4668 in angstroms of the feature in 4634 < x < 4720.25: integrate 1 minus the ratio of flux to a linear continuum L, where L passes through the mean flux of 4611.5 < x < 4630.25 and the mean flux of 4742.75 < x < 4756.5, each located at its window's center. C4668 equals 6.5 angstroms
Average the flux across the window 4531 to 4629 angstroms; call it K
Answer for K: 0.66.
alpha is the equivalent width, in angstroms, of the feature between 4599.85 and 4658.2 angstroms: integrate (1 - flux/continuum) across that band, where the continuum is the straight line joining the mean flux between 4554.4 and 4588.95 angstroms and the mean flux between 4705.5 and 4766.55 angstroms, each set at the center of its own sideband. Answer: -2.5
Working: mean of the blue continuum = 0.653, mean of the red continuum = 0.689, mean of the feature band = 0.695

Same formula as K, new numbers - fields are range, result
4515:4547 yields 0.631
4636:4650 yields 0.669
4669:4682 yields 0.669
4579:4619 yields 0.672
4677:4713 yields 0.662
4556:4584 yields 0.654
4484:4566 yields 0.638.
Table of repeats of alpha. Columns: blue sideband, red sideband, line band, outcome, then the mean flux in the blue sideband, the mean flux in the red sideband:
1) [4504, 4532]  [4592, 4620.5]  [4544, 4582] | 2.2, 0.653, 0.693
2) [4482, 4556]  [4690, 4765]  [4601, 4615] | -1.1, 0.636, 0.683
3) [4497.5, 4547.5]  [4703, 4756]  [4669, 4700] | 1.6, 0.647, 0.691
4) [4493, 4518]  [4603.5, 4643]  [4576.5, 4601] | 2.1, 0.661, 0.704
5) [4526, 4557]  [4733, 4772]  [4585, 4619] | -2.0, 0.619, 0.7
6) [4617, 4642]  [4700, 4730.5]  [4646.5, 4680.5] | 1.1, 0.698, 0.682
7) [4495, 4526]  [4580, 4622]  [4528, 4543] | 0.8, 0.659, 0.673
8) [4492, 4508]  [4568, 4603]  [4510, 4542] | 0.3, 0.655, 0.645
